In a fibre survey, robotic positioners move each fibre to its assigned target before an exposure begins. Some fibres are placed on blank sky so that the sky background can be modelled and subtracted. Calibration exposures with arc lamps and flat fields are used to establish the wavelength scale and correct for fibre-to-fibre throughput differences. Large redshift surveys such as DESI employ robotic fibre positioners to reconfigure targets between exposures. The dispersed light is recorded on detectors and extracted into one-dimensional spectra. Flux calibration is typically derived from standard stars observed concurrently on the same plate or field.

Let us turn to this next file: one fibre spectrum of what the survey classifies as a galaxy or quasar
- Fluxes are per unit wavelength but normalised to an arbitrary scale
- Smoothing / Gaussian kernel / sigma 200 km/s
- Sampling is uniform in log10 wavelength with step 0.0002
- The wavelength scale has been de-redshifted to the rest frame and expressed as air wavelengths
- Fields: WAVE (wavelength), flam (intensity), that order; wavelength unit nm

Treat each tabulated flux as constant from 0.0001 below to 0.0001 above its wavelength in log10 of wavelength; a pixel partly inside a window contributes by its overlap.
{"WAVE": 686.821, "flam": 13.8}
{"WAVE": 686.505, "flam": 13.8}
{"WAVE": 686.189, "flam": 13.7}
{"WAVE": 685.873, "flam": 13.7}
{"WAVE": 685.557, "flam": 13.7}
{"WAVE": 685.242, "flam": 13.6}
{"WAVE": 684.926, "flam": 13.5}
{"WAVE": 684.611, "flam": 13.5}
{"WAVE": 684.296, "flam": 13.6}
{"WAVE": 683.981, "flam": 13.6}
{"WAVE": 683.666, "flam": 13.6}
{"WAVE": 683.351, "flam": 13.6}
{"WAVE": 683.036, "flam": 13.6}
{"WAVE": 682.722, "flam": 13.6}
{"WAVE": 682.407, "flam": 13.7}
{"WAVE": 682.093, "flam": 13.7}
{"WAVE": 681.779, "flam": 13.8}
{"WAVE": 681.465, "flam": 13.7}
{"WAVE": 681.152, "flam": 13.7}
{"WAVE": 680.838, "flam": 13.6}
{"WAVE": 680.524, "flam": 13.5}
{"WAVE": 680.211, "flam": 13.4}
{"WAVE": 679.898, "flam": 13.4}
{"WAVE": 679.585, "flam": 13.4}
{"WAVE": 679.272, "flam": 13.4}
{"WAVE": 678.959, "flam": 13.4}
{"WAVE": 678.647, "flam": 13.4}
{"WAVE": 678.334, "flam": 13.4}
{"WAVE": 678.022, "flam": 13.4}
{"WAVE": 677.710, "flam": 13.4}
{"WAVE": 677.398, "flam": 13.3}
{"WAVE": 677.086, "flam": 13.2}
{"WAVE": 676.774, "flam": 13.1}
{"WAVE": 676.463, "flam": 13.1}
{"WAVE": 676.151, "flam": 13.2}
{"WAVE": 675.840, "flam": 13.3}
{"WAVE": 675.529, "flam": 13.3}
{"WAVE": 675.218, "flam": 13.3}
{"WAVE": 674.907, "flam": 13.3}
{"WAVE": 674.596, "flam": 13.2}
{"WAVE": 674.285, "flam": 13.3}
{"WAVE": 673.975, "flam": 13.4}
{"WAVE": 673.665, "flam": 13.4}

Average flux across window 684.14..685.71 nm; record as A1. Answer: 13.6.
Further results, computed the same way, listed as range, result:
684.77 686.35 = 13.6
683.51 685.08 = 13.6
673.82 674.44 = 13.4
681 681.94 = 13.7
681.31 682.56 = 13.7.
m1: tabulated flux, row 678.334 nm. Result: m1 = 13.4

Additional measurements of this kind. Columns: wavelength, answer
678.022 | 13.4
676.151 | 13.2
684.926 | 13.5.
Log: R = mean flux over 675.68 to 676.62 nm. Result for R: 13.2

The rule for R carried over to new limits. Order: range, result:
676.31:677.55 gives 13.2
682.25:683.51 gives 13.6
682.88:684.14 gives 13.6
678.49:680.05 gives 13.4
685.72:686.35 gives 13.7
